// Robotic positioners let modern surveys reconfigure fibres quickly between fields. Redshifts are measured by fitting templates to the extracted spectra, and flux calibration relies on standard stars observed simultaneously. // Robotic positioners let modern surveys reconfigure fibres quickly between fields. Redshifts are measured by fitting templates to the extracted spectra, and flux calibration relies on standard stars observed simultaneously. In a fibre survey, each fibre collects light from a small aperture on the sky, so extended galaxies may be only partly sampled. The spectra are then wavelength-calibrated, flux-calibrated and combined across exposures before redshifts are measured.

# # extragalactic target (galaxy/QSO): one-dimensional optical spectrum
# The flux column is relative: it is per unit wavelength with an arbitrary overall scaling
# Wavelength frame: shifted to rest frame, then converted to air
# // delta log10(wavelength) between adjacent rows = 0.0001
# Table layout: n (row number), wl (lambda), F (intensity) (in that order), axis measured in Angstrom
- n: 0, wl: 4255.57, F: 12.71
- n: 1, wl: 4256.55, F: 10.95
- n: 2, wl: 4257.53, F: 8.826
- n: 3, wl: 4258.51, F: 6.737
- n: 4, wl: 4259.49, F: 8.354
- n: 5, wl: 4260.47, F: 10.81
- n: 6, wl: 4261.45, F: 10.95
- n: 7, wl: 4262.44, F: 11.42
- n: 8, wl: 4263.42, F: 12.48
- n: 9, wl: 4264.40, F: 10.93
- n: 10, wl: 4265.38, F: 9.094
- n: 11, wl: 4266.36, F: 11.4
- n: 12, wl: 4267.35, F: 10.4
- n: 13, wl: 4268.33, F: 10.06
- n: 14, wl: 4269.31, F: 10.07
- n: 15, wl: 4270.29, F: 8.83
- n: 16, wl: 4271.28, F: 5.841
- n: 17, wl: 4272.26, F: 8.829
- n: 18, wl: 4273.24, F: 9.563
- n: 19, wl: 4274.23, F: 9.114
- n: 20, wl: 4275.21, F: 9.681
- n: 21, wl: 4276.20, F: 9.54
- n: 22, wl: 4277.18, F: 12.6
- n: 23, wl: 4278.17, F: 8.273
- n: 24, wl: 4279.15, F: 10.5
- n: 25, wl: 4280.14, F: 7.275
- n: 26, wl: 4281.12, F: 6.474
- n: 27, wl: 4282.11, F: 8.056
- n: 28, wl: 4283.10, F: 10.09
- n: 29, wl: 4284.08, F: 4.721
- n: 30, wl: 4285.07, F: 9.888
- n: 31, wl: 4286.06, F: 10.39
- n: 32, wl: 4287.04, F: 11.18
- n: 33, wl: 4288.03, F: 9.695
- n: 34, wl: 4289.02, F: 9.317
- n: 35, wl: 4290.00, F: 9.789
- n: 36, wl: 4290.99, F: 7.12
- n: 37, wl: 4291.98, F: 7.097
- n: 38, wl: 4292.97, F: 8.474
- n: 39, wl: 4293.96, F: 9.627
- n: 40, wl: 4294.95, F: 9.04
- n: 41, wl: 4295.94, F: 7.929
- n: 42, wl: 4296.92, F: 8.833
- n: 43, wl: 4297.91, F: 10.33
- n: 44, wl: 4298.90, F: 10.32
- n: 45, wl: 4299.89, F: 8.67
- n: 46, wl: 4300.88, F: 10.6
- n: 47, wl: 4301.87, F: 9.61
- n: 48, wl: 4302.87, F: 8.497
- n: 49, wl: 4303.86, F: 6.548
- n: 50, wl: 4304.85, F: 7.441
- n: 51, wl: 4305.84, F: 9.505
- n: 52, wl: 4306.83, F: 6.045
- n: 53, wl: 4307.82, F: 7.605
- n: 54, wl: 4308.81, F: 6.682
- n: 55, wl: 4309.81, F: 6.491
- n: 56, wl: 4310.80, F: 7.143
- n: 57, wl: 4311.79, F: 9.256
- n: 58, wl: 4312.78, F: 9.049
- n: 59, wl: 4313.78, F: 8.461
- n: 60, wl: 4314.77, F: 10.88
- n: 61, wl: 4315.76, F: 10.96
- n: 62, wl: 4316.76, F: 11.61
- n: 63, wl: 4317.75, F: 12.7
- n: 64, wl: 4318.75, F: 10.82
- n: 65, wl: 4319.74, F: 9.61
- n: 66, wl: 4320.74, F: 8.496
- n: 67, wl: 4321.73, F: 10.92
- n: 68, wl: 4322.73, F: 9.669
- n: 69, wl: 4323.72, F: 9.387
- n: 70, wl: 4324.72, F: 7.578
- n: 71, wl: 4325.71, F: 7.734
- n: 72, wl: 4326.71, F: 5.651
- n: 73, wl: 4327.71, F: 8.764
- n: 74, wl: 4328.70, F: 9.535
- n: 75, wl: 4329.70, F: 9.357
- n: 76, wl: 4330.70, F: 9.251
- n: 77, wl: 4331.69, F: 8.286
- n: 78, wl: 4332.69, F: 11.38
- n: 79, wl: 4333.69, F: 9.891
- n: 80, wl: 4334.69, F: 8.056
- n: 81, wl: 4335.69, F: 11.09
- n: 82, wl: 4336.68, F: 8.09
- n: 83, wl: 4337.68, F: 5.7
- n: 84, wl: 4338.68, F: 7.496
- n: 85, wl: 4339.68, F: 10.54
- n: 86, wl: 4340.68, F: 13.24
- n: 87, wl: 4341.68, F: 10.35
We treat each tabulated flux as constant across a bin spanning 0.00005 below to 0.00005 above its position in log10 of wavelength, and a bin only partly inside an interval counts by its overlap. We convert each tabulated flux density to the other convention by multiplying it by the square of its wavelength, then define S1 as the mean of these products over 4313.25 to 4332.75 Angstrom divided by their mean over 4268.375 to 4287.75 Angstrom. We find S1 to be 1.08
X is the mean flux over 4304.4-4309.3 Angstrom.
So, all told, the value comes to 7.47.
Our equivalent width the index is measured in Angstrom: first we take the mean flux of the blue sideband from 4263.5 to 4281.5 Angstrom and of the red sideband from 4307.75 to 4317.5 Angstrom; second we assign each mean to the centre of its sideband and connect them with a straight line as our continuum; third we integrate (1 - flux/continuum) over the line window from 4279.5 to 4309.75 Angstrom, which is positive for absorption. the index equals 2.1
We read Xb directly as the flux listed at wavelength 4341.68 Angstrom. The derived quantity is 10.35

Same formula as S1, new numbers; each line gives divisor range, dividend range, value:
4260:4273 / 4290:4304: 0.89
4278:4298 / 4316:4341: 1.09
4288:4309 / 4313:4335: 1.12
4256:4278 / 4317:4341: 0.97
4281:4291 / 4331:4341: 1.06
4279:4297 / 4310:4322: 1.16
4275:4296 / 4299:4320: 1.01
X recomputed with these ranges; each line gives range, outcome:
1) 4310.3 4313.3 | 8.48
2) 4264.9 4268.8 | 10.2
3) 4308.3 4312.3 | 7.41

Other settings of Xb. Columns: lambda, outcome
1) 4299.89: 8.67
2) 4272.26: 8.829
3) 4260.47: 10.81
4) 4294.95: 9.04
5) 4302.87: 8.497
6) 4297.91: 10.33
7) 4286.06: 10.39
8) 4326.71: 5.651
